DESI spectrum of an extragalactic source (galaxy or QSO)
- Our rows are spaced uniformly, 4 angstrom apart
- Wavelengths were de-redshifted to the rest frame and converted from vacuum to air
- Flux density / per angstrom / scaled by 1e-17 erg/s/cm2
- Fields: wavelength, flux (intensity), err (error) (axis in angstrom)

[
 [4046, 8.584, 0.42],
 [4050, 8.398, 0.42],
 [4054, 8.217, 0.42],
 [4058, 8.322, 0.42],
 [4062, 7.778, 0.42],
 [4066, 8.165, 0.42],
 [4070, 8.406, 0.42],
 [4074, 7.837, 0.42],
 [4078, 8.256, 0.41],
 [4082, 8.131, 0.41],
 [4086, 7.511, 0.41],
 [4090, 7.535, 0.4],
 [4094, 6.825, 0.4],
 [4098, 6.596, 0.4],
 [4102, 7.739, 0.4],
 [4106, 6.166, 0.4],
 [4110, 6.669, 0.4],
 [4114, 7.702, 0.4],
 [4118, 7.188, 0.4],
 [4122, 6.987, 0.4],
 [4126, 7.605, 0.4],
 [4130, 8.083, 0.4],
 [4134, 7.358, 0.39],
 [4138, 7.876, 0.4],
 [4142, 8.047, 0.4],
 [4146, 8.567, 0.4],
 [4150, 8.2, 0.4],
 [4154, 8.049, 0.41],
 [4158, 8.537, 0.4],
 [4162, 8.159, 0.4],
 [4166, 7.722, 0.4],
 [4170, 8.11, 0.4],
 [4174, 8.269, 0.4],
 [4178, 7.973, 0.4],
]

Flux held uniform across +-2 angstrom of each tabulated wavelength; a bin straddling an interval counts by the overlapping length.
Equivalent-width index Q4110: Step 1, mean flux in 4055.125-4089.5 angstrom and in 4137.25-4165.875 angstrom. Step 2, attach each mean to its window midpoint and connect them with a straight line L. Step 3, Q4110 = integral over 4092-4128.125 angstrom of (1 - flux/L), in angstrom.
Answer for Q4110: 4.7 angstrom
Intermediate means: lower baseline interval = 8.03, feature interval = 7.06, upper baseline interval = 8.19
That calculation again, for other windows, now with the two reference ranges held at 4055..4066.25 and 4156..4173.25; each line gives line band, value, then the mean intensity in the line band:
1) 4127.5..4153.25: 0.36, 8.02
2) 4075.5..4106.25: 2.59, 7.42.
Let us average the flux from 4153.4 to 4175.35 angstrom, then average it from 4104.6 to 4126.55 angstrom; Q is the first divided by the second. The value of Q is 1.16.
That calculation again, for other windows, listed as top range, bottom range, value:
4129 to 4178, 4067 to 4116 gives 1.08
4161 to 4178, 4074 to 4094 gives 1.04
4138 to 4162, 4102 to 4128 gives 1.16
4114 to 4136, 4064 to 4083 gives 0.92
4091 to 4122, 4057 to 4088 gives 0.87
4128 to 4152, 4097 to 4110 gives 1.18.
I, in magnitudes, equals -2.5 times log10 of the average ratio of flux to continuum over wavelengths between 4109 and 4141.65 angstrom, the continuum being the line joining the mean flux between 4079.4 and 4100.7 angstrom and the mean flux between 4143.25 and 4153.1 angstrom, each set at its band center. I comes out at 0.06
